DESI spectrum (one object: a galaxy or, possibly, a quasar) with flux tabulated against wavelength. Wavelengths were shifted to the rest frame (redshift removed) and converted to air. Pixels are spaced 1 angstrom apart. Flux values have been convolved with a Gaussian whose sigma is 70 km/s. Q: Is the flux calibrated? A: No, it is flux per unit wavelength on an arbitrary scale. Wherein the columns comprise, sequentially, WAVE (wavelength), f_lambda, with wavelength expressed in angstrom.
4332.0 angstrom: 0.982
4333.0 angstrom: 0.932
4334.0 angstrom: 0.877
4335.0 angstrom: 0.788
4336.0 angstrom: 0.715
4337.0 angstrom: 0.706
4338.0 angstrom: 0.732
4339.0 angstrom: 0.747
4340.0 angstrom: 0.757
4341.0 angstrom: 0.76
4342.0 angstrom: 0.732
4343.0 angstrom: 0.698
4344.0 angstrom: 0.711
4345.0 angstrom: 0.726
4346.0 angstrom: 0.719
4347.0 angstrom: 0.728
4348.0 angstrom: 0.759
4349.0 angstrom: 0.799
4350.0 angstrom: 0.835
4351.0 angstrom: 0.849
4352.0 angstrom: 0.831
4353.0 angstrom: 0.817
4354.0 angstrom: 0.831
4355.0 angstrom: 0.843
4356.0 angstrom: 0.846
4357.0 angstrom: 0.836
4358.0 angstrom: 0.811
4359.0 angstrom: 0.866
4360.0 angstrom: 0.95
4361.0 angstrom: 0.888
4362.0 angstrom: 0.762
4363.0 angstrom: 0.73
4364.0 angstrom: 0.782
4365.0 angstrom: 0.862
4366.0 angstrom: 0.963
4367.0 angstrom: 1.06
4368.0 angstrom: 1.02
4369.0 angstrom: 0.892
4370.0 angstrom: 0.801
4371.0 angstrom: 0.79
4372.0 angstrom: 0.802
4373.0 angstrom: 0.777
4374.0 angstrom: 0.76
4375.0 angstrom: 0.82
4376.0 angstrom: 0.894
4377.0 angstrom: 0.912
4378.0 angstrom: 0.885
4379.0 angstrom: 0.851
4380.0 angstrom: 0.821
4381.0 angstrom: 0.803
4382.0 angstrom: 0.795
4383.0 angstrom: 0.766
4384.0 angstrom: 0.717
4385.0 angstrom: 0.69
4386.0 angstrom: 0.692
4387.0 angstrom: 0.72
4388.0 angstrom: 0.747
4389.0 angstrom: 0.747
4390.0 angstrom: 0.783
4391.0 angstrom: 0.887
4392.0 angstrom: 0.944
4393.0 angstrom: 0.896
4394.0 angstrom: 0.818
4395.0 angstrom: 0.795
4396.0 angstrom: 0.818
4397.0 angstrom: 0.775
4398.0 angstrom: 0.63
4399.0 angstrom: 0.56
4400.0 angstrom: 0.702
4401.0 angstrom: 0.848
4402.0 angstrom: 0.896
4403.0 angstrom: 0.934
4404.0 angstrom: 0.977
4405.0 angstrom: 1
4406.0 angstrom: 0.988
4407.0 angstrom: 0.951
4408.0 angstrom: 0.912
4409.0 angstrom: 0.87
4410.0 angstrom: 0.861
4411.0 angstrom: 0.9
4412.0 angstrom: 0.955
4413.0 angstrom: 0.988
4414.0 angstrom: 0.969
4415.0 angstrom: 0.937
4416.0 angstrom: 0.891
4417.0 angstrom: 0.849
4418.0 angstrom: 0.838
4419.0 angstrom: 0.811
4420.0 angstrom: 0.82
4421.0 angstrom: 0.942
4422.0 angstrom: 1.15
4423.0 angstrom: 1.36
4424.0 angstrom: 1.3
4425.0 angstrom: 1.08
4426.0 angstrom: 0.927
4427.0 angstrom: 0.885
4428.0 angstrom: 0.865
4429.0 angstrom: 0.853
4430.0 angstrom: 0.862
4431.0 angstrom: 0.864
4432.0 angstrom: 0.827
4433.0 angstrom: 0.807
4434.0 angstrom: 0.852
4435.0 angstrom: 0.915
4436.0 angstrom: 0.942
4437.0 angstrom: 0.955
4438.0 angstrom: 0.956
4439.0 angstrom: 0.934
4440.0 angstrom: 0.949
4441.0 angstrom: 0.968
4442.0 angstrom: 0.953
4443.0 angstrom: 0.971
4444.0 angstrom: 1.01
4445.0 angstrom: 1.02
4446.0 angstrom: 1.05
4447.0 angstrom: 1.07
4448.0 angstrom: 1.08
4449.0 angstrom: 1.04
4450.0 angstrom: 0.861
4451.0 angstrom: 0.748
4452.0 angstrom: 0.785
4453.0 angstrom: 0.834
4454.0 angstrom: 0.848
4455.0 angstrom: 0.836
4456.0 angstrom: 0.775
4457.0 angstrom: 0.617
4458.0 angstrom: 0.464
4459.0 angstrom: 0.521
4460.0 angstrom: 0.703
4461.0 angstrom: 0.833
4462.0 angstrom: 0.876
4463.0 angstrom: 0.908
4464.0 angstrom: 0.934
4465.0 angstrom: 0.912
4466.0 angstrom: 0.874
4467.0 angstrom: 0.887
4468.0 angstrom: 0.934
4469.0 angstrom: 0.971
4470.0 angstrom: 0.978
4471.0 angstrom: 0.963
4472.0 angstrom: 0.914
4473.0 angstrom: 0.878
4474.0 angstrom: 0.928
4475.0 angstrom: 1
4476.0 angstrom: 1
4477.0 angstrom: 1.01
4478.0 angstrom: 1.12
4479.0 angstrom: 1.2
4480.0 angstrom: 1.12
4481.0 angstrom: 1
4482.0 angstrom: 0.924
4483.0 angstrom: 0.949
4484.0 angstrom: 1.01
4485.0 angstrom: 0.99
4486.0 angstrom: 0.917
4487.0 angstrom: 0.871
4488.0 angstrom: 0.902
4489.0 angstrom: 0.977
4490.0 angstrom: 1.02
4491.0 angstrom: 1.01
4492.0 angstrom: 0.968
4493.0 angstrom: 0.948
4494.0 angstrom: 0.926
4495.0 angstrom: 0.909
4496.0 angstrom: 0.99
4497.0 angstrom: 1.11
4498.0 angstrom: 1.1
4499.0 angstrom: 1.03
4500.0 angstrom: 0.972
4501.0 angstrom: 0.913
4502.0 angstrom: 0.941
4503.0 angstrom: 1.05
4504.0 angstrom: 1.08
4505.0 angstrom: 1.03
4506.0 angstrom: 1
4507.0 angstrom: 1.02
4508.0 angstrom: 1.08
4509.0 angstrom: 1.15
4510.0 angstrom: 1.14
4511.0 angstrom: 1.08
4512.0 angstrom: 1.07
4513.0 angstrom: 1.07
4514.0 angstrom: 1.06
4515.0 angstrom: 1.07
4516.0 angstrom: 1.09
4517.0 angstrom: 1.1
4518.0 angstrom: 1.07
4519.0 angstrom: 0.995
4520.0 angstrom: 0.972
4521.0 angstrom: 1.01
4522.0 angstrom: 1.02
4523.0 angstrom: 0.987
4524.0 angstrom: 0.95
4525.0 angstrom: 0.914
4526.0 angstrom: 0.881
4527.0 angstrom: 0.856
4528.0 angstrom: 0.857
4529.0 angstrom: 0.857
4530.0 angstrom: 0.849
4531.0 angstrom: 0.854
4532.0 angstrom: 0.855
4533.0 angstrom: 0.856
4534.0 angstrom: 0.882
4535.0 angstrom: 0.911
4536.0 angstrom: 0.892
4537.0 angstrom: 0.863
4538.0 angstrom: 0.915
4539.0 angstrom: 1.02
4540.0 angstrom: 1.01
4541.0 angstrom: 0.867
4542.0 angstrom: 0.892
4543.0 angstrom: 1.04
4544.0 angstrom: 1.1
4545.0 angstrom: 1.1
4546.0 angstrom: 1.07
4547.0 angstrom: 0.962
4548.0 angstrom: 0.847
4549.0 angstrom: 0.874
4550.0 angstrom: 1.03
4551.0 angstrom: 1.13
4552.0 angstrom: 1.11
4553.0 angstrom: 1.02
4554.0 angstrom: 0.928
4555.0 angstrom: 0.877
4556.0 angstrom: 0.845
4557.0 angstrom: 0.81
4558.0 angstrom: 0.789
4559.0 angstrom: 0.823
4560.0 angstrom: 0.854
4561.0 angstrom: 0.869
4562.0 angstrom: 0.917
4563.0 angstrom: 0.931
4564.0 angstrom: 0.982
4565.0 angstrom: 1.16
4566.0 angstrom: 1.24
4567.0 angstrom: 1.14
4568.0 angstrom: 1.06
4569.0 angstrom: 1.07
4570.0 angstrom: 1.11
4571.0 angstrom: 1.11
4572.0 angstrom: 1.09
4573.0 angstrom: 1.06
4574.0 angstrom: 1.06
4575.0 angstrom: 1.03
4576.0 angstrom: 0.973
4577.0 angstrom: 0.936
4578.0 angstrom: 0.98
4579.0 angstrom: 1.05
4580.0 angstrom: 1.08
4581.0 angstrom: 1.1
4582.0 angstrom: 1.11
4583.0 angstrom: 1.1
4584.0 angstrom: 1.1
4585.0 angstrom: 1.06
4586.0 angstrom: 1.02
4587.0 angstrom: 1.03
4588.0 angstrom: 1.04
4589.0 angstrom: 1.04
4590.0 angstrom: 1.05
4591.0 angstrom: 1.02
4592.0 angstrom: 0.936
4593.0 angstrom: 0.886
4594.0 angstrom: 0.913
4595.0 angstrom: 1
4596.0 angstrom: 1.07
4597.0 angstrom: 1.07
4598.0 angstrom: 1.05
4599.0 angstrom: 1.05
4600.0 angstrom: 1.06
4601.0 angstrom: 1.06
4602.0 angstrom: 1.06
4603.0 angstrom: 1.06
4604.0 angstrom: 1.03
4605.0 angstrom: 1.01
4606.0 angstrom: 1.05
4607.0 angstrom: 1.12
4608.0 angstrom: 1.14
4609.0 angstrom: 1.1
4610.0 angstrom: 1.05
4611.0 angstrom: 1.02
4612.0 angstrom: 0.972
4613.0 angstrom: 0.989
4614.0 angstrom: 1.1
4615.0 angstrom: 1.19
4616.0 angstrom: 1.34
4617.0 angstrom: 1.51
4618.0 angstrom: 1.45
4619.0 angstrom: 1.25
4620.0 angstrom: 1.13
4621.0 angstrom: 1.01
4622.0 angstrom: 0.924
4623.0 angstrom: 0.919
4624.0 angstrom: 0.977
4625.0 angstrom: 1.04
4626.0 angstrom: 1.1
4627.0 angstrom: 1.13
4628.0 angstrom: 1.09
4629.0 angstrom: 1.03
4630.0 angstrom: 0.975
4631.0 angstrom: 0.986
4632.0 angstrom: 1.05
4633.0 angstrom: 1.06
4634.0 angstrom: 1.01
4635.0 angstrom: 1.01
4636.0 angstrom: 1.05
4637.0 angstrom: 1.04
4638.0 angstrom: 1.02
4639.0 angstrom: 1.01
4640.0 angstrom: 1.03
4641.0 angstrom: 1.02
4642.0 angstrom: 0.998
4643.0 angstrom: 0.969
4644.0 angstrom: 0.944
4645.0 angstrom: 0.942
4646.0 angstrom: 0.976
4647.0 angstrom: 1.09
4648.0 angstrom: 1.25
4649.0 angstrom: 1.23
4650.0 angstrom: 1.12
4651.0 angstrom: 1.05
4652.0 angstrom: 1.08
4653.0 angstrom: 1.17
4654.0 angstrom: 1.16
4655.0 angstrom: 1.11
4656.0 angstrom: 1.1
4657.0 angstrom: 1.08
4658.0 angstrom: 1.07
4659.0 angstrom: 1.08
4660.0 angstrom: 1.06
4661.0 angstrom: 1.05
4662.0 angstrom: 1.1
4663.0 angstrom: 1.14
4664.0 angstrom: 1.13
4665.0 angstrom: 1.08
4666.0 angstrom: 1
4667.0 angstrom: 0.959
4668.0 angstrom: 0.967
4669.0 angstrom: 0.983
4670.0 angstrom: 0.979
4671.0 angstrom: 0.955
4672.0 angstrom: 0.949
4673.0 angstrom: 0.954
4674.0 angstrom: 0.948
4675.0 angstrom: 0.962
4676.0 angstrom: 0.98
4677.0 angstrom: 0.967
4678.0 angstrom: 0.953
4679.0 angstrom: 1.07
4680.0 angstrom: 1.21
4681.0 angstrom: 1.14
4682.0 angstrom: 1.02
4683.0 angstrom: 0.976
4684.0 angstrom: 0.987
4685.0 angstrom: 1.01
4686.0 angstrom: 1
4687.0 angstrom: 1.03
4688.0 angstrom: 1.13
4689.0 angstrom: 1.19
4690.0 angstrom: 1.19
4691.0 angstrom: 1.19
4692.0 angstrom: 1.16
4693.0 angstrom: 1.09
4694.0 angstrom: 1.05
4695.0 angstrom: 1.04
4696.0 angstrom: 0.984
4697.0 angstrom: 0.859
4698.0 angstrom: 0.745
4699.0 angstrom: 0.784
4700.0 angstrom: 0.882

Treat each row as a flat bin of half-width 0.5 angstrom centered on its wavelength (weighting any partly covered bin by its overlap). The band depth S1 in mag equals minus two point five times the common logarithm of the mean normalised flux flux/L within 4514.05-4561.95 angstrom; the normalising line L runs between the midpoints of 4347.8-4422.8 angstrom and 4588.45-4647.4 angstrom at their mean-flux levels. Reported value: 0.04 mag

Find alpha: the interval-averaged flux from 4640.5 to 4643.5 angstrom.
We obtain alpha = 0.996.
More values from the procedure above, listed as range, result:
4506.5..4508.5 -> 1.05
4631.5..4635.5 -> 1.03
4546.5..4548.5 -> 0.904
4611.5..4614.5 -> 1.02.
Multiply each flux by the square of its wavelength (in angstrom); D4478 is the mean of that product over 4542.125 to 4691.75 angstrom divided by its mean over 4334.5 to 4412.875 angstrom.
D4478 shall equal 1.42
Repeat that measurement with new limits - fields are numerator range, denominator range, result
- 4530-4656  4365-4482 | 1.25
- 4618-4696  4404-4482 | 1.25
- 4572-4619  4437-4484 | 1.24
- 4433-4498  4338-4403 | 1.20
